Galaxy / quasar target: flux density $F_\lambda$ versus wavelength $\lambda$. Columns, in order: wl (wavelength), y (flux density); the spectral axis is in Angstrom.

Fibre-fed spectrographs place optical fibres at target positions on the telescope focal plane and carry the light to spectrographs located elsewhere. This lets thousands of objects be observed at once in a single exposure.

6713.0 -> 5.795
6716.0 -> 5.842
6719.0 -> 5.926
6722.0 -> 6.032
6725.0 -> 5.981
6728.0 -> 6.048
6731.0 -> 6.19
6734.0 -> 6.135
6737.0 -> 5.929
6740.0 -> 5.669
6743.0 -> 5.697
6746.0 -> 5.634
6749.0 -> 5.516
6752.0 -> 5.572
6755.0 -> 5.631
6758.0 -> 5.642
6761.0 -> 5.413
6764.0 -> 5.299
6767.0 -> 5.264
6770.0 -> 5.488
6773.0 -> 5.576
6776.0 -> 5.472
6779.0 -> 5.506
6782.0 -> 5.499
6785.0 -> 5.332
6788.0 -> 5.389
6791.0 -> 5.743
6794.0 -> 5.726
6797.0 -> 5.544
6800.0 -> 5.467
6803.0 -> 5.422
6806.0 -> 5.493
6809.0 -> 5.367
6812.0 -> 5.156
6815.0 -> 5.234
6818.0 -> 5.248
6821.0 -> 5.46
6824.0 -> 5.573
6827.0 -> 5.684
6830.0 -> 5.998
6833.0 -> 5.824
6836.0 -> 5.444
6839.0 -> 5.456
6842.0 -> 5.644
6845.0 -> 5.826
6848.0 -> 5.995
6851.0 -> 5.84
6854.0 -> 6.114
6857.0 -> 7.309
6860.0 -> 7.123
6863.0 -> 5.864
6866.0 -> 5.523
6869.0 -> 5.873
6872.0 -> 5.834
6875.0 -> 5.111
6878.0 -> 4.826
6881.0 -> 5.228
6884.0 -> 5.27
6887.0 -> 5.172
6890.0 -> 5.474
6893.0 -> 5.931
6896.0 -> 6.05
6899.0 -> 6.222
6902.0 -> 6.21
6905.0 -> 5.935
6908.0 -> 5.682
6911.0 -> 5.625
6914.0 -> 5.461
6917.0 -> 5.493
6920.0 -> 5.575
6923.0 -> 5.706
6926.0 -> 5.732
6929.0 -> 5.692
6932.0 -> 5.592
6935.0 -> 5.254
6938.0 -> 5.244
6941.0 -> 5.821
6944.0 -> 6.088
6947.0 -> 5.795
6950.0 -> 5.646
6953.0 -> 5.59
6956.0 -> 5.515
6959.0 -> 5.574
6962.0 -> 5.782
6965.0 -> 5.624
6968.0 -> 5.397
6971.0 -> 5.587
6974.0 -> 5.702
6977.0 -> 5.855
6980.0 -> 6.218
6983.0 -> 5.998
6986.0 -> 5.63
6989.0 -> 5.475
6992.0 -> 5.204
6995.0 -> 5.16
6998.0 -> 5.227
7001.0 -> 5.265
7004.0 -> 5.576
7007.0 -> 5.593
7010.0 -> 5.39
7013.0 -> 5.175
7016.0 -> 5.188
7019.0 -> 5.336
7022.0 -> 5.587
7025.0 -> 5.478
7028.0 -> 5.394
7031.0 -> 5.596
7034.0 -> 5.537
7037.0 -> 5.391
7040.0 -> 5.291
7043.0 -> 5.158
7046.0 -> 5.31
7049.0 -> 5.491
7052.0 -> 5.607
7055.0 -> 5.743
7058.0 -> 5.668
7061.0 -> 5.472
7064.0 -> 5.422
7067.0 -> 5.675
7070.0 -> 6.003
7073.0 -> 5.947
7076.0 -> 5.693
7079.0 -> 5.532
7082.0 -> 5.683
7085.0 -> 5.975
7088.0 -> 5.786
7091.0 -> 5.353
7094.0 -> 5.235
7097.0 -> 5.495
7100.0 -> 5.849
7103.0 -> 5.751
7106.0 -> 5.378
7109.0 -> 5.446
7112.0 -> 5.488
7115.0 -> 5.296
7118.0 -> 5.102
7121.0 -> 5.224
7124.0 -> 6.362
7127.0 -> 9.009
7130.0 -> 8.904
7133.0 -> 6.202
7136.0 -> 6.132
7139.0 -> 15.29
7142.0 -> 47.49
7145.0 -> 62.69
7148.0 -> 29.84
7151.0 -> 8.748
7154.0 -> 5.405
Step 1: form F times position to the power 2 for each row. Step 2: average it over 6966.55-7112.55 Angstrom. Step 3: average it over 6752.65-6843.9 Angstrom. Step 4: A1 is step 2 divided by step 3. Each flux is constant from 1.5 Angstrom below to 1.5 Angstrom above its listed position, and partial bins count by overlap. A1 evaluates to 1.1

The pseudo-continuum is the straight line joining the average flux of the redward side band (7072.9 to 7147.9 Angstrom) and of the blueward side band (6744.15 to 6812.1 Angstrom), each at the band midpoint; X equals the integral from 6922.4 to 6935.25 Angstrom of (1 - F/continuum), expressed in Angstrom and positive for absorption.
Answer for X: 3.7 Angstrom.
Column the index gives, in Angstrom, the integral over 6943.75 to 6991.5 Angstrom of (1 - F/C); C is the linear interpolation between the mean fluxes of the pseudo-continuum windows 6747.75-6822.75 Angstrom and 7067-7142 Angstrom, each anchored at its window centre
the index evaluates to 5.4 Angstrom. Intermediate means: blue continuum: 5.46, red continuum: 7.15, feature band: 5.7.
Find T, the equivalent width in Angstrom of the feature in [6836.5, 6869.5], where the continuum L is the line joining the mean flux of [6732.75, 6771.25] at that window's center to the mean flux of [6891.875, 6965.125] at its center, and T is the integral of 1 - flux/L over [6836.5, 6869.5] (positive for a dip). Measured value -2.2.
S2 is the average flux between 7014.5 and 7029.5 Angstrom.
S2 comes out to 5.4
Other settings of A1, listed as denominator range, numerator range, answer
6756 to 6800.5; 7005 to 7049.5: 1.06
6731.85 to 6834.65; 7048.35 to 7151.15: 1.94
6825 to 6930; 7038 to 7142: 1.23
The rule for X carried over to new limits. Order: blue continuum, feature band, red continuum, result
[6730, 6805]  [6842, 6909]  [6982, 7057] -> -3.8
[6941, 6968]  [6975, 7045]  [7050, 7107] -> 2.5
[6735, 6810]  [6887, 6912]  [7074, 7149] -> 5.7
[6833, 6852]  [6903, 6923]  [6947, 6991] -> 0.2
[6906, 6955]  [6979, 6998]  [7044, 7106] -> 0.2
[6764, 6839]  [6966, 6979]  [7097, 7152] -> 5.4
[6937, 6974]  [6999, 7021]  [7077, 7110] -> 1.0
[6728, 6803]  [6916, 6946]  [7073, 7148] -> 9.1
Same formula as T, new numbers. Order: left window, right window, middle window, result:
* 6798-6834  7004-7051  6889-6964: -3.64 Angstrom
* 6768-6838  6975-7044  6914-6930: -0.40 Angstrom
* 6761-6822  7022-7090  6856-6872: -2.30 Angstrom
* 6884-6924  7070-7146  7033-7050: 6.27 Angstrom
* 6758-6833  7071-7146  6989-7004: 5.47 Angstrom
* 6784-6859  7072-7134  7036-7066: 2.17 Angstrom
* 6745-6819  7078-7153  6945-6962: 5.67 Angstrom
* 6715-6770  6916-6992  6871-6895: 1.36 Angstrom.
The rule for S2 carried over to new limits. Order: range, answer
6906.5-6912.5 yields 5.65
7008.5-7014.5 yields 5.28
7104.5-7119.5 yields 5.34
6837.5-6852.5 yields 5.75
